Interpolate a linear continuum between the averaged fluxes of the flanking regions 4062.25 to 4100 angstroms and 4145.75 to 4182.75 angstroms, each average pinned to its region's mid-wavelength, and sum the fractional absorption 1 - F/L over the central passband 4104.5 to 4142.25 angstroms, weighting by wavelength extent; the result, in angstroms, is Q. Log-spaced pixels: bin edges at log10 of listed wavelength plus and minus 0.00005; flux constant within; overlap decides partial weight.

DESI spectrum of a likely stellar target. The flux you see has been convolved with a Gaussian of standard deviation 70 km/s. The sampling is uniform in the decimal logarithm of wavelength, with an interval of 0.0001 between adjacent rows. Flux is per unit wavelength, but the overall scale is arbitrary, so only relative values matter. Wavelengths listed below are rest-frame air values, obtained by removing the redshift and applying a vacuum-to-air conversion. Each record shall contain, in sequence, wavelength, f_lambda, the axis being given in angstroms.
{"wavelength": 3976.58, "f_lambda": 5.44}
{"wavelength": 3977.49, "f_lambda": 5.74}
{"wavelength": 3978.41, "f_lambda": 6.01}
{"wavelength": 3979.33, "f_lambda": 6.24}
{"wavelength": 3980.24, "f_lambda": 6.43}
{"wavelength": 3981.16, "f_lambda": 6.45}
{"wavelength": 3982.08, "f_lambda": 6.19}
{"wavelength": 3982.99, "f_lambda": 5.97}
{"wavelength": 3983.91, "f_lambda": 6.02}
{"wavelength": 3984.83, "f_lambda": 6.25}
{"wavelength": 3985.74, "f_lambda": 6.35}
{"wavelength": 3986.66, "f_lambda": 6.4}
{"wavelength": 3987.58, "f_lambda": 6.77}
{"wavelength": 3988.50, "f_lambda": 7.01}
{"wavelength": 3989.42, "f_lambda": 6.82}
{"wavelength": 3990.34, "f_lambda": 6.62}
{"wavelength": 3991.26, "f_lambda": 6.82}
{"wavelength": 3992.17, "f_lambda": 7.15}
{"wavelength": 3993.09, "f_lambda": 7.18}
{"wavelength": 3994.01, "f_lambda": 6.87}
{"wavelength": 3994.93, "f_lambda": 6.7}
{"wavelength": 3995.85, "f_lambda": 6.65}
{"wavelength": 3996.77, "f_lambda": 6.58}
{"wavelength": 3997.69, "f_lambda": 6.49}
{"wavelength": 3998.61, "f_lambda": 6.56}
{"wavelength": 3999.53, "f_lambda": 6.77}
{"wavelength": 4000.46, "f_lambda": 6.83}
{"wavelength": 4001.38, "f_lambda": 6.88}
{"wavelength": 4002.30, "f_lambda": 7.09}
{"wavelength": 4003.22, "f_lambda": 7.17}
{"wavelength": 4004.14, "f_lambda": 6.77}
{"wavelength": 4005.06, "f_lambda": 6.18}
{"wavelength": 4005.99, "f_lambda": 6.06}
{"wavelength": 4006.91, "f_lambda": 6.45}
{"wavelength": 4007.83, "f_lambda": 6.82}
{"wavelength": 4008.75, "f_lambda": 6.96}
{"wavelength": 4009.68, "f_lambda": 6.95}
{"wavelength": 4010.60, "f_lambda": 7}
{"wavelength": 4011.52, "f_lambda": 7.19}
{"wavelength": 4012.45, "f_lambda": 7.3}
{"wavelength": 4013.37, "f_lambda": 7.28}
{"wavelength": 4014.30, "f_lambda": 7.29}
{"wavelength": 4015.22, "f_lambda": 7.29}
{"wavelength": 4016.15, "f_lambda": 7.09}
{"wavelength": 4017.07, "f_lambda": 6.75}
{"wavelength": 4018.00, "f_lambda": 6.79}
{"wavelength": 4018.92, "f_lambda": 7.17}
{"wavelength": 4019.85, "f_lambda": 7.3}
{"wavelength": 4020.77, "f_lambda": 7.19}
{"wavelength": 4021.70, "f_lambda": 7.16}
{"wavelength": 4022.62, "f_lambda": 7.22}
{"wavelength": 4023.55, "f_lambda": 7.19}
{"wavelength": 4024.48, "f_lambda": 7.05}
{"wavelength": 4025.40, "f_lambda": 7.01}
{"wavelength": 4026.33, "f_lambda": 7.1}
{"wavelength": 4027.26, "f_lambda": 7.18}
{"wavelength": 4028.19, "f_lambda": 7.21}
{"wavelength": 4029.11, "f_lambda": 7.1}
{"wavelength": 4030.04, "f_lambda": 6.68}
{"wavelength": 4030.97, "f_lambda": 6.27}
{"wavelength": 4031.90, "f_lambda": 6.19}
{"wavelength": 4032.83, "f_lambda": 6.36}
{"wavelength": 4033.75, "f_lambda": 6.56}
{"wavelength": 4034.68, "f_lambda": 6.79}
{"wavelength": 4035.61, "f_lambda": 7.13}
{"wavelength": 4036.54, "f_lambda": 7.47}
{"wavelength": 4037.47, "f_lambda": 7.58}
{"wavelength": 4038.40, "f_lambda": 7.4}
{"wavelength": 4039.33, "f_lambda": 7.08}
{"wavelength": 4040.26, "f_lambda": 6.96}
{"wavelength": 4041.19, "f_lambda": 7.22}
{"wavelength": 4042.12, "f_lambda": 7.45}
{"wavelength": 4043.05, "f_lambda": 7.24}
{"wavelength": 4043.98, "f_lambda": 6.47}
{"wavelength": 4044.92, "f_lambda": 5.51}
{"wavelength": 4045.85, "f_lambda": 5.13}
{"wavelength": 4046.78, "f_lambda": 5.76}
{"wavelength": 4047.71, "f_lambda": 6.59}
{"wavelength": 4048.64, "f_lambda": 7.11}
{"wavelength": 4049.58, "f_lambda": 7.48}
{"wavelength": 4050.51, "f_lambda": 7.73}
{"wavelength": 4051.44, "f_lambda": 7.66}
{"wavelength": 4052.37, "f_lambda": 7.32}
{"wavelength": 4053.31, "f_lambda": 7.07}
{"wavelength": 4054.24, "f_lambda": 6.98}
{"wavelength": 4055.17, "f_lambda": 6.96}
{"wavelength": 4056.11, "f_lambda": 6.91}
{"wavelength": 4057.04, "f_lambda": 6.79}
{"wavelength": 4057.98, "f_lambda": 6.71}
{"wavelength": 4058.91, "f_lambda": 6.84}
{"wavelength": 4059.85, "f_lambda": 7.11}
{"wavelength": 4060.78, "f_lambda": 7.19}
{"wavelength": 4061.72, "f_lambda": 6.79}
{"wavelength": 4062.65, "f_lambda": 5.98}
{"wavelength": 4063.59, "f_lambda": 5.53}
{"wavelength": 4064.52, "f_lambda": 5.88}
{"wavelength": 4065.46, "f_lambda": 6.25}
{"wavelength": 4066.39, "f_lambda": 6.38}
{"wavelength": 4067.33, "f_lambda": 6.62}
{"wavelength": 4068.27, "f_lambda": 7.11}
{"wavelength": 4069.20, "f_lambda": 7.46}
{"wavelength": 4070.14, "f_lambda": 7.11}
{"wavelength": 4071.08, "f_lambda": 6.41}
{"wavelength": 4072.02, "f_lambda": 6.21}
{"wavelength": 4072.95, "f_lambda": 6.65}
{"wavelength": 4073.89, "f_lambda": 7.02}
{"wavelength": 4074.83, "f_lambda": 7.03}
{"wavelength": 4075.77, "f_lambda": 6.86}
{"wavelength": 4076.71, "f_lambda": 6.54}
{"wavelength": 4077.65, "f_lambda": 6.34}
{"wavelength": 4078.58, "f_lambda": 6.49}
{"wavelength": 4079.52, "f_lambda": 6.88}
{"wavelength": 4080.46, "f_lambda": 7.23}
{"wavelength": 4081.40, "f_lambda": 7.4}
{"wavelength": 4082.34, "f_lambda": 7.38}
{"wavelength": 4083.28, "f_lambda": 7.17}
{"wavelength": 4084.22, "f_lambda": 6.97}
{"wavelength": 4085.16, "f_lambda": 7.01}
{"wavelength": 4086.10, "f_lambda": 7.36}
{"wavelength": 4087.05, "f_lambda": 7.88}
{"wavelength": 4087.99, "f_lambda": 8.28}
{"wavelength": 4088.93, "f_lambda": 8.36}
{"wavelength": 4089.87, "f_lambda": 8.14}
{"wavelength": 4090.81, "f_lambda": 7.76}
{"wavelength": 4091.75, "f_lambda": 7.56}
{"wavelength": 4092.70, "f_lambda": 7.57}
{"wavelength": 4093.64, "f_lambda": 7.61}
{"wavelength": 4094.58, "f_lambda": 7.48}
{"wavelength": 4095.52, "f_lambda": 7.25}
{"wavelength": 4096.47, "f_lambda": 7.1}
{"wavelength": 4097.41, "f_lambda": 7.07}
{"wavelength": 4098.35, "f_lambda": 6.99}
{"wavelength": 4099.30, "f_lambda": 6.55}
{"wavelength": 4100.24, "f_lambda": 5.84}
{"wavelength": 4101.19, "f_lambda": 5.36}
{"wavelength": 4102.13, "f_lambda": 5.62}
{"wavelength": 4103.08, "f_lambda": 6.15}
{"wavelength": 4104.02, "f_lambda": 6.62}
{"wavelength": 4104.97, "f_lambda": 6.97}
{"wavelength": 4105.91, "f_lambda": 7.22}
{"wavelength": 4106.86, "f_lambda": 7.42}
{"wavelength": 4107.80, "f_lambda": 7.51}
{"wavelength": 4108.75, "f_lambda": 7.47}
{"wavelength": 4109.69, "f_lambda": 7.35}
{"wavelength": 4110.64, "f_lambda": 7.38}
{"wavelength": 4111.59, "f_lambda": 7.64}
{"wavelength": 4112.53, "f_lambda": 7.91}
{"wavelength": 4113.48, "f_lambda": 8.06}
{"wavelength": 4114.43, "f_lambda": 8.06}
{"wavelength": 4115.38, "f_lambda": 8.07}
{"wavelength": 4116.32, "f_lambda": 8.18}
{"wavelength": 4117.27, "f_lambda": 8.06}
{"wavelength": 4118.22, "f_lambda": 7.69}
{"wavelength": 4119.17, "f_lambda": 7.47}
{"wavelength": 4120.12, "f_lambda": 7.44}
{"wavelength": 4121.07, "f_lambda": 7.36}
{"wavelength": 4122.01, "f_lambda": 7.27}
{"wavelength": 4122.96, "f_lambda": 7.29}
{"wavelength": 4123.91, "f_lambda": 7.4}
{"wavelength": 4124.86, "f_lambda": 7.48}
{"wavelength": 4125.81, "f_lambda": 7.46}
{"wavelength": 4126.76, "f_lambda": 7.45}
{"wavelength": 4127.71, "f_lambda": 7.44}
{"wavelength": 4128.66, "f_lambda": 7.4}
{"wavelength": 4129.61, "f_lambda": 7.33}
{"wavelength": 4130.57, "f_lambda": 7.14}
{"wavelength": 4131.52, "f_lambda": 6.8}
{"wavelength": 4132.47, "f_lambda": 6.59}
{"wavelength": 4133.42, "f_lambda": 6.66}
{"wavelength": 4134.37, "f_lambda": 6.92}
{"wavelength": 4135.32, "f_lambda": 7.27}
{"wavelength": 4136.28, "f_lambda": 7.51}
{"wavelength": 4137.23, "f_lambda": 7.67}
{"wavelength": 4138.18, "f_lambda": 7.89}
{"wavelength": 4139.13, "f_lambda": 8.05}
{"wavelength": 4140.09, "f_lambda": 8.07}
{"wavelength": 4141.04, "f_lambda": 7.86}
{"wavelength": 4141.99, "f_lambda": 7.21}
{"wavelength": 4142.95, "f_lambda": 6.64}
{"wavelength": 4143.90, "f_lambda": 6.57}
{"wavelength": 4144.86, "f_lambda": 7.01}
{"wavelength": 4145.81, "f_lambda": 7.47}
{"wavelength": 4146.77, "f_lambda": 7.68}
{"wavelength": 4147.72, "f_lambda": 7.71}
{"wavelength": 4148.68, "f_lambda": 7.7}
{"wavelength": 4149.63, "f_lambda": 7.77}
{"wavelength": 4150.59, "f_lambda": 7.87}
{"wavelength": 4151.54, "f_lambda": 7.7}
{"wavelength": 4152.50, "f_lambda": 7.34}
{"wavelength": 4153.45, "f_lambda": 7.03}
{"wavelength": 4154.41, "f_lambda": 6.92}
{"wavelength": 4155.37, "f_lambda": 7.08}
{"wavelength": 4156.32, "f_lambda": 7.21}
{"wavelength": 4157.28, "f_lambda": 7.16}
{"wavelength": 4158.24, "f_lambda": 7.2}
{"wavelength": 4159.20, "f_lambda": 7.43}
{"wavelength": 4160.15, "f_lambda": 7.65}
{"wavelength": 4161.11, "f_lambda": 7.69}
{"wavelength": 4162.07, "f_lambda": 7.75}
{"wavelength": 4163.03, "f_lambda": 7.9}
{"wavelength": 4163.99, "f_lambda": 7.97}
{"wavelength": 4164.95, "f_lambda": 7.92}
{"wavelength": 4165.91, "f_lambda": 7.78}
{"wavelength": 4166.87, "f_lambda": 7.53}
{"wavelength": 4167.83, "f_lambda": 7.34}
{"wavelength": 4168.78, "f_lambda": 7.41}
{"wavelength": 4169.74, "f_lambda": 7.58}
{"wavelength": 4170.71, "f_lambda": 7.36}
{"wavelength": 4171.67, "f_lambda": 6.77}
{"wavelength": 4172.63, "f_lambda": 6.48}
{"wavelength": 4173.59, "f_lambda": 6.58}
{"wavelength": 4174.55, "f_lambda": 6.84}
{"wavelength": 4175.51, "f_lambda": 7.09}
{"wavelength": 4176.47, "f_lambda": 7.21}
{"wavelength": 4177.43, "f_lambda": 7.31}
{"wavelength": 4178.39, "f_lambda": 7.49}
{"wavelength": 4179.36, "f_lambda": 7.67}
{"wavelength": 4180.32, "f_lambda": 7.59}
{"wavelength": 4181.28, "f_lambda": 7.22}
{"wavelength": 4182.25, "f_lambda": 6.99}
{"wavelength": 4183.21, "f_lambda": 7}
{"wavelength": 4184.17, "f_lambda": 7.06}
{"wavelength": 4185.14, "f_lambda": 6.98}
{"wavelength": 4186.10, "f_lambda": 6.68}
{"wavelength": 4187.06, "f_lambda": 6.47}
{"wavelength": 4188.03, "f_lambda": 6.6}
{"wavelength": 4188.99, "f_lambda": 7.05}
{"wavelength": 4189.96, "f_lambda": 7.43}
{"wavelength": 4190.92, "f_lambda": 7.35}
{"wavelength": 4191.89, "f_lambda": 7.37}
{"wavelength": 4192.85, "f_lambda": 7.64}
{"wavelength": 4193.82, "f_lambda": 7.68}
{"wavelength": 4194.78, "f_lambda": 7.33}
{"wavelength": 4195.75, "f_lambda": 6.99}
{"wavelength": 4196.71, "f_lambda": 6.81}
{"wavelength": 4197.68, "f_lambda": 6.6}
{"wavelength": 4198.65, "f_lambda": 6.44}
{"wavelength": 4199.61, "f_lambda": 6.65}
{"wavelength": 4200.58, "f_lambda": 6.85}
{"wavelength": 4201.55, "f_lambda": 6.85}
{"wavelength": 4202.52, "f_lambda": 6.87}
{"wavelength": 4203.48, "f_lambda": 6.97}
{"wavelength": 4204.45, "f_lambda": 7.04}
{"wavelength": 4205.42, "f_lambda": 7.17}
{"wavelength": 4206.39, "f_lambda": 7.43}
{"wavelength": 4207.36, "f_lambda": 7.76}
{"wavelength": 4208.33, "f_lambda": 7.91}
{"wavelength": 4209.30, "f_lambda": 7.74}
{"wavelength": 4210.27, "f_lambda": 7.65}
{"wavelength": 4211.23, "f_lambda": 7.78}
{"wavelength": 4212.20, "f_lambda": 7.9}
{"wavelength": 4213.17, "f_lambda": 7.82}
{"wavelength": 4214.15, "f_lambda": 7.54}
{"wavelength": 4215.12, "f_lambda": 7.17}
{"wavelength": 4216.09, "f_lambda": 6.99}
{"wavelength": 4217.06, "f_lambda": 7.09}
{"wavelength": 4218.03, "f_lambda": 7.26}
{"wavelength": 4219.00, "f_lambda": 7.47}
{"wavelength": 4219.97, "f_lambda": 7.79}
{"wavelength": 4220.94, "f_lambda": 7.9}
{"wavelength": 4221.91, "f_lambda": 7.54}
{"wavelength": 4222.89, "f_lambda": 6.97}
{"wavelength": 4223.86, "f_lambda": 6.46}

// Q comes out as -1.5 angstroms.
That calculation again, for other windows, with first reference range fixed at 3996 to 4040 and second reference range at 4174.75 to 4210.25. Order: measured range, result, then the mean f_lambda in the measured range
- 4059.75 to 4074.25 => 0.8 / 6.59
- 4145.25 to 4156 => -0.6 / 7.48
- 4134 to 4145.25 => -0.5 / 7.39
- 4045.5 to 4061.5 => 0.1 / 6.91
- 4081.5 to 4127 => -2.0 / 7.35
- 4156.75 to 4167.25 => -0.8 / 7.63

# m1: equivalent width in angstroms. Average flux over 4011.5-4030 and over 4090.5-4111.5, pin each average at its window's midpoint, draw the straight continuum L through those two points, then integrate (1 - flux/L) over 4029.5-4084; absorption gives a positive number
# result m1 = 2.1 angstroms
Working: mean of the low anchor 7.13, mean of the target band 6.8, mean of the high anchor 7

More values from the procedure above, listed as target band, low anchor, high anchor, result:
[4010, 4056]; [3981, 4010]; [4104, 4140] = -0.6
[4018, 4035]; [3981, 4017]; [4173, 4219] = -0.3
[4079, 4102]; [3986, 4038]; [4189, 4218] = -0.6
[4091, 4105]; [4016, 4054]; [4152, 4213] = 0.6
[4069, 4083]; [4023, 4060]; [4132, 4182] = 0.4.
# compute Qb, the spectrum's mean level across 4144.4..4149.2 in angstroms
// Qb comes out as 7.53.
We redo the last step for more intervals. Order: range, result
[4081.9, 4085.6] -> 7.13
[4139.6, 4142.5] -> 7.69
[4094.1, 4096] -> 7.36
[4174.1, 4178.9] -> 7.19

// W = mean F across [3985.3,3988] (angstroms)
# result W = 6.49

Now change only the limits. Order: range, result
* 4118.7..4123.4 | 7.38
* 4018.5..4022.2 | 7.21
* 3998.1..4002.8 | 6.82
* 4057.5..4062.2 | 6.92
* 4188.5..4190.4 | 7.23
